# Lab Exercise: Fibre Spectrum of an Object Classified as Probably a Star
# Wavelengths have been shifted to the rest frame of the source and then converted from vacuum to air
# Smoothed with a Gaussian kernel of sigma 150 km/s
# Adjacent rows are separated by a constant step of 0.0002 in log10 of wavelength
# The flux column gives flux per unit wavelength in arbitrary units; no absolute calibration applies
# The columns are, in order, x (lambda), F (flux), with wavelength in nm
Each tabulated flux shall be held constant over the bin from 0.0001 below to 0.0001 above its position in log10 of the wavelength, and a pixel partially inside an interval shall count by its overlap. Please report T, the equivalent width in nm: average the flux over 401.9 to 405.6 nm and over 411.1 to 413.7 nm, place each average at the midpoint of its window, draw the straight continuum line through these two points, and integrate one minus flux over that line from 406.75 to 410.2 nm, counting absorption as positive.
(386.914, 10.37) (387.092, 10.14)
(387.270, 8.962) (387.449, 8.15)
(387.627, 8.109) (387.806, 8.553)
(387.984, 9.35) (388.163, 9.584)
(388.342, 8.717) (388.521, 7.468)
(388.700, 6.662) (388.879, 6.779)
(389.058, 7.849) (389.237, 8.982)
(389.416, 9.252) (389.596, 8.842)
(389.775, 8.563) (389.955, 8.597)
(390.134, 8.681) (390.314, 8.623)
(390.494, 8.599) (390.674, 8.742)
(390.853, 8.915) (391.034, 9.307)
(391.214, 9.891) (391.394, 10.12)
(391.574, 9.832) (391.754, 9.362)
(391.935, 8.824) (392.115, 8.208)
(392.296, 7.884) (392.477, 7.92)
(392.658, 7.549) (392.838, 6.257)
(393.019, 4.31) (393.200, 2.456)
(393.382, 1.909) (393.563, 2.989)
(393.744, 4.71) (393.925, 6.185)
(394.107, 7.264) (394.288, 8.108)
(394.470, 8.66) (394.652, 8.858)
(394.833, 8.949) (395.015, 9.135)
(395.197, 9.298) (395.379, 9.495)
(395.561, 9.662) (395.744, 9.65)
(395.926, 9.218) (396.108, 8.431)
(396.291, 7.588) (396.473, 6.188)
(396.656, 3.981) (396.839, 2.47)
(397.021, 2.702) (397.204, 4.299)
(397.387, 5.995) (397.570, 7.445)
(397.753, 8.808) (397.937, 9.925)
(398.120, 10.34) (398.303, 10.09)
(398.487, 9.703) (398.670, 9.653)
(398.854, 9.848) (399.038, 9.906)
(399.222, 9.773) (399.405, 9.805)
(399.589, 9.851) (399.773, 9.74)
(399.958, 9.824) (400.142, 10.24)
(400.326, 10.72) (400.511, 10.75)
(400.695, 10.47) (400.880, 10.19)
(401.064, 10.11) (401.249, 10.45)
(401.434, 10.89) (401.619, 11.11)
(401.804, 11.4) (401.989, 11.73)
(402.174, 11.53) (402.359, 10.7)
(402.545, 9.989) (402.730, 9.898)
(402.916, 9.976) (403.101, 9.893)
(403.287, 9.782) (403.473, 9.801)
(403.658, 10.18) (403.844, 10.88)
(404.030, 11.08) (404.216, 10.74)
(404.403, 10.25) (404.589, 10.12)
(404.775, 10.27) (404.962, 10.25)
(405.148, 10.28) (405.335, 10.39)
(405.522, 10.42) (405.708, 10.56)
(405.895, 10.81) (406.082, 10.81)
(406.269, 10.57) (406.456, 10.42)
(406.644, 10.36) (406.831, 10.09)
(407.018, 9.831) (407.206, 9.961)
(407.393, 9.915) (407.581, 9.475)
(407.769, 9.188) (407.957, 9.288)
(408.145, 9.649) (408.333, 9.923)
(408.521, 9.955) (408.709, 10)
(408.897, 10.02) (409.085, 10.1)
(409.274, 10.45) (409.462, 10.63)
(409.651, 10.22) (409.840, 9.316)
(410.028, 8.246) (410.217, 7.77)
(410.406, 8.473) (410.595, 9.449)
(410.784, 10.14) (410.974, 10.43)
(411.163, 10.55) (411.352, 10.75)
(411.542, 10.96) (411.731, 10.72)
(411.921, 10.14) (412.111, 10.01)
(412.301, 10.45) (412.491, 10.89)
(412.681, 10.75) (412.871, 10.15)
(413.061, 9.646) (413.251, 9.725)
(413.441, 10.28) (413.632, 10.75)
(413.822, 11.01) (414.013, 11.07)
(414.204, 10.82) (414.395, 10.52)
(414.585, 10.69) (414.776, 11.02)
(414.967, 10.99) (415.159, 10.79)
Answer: 0.22 nm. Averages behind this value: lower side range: 10.4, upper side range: 10.4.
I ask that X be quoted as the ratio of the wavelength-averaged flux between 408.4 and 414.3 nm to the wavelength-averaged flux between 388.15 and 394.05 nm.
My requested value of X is 1.3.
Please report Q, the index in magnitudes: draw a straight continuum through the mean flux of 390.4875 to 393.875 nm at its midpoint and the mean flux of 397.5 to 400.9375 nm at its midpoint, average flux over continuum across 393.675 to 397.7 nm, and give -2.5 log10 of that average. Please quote 0.171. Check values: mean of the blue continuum 7.2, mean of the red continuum 9.86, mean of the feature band 7.22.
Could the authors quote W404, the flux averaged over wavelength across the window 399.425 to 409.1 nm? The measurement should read 10.3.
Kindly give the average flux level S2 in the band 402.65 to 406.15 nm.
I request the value 10.3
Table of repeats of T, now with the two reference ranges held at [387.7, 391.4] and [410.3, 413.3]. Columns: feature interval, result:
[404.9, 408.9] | -0.100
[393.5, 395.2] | 0.301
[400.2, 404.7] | -0.464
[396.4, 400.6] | 0.417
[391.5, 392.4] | 0.001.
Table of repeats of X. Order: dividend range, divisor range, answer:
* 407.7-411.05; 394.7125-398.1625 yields 1.28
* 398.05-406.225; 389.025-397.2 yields 1.36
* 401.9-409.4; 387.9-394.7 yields 1.32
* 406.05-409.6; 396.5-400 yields 1.24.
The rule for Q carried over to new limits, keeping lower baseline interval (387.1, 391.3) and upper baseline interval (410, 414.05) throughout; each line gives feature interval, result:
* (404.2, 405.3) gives -0.07 mag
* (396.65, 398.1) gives 0.45 mag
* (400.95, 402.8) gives -0.14 mag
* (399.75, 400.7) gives -0.11 mag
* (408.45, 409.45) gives -0.03 mag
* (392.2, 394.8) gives 0.40 mag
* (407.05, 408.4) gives 0.02 mag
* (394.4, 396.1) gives -0.02 mag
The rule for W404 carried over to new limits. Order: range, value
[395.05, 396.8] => 8.02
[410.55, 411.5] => 10.3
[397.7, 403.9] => 10.2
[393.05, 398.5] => 7.09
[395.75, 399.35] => 7.78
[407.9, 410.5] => 9.58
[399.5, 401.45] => 10.3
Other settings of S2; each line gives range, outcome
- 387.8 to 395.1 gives 7.83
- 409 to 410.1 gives 9.86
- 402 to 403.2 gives 10.4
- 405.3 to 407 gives 10.5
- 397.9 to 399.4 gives 9.9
